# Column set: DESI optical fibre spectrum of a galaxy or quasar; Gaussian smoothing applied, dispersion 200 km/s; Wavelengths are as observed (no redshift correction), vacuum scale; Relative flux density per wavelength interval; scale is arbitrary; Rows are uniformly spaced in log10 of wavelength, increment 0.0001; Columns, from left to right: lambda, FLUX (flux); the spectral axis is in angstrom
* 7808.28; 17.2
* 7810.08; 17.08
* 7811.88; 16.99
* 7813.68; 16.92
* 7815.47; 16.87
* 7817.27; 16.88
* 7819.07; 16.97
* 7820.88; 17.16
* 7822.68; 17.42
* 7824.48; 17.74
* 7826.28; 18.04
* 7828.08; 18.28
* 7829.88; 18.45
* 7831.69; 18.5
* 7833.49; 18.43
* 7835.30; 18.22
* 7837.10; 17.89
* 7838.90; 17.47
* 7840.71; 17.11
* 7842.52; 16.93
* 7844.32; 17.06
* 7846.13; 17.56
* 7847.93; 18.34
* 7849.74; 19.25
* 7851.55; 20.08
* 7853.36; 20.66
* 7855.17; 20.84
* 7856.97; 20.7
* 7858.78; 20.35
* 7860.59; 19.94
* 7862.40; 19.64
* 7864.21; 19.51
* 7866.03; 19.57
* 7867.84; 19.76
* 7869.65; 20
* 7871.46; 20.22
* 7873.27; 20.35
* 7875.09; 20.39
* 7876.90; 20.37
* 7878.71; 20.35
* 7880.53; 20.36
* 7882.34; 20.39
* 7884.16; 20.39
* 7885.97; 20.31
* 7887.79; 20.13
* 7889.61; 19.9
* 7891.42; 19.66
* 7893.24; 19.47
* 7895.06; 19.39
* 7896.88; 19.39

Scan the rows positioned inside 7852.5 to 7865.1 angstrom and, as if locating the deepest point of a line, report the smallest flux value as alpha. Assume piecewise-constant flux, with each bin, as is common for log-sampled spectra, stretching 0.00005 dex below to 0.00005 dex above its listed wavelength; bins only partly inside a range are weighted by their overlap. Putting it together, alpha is 19.51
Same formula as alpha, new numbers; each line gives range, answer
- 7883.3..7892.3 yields 19.66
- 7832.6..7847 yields 16.93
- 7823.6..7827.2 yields 17.74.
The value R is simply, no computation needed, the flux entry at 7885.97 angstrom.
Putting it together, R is 20.31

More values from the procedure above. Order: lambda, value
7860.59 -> 19.94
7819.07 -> 16.97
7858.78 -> 20.35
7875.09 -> 20.39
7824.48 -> 17.74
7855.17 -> 20.84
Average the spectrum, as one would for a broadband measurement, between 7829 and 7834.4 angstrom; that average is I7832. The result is 18.4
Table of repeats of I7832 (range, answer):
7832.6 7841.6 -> 17.8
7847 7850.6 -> 18.8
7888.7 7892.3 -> 19.8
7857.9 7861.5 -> 20.1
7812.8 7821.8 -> 17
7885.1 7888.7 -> 20.2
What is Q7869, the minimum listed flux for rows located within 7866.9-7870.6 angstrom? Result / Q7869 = 19.76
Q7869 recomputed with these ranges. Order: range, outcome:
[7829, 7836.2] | 18.22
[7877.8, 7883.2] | 20.35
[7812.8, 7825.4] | 16.87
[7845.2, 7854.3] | 17.56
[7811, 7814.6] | 16.92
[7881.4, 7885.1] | 20.39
